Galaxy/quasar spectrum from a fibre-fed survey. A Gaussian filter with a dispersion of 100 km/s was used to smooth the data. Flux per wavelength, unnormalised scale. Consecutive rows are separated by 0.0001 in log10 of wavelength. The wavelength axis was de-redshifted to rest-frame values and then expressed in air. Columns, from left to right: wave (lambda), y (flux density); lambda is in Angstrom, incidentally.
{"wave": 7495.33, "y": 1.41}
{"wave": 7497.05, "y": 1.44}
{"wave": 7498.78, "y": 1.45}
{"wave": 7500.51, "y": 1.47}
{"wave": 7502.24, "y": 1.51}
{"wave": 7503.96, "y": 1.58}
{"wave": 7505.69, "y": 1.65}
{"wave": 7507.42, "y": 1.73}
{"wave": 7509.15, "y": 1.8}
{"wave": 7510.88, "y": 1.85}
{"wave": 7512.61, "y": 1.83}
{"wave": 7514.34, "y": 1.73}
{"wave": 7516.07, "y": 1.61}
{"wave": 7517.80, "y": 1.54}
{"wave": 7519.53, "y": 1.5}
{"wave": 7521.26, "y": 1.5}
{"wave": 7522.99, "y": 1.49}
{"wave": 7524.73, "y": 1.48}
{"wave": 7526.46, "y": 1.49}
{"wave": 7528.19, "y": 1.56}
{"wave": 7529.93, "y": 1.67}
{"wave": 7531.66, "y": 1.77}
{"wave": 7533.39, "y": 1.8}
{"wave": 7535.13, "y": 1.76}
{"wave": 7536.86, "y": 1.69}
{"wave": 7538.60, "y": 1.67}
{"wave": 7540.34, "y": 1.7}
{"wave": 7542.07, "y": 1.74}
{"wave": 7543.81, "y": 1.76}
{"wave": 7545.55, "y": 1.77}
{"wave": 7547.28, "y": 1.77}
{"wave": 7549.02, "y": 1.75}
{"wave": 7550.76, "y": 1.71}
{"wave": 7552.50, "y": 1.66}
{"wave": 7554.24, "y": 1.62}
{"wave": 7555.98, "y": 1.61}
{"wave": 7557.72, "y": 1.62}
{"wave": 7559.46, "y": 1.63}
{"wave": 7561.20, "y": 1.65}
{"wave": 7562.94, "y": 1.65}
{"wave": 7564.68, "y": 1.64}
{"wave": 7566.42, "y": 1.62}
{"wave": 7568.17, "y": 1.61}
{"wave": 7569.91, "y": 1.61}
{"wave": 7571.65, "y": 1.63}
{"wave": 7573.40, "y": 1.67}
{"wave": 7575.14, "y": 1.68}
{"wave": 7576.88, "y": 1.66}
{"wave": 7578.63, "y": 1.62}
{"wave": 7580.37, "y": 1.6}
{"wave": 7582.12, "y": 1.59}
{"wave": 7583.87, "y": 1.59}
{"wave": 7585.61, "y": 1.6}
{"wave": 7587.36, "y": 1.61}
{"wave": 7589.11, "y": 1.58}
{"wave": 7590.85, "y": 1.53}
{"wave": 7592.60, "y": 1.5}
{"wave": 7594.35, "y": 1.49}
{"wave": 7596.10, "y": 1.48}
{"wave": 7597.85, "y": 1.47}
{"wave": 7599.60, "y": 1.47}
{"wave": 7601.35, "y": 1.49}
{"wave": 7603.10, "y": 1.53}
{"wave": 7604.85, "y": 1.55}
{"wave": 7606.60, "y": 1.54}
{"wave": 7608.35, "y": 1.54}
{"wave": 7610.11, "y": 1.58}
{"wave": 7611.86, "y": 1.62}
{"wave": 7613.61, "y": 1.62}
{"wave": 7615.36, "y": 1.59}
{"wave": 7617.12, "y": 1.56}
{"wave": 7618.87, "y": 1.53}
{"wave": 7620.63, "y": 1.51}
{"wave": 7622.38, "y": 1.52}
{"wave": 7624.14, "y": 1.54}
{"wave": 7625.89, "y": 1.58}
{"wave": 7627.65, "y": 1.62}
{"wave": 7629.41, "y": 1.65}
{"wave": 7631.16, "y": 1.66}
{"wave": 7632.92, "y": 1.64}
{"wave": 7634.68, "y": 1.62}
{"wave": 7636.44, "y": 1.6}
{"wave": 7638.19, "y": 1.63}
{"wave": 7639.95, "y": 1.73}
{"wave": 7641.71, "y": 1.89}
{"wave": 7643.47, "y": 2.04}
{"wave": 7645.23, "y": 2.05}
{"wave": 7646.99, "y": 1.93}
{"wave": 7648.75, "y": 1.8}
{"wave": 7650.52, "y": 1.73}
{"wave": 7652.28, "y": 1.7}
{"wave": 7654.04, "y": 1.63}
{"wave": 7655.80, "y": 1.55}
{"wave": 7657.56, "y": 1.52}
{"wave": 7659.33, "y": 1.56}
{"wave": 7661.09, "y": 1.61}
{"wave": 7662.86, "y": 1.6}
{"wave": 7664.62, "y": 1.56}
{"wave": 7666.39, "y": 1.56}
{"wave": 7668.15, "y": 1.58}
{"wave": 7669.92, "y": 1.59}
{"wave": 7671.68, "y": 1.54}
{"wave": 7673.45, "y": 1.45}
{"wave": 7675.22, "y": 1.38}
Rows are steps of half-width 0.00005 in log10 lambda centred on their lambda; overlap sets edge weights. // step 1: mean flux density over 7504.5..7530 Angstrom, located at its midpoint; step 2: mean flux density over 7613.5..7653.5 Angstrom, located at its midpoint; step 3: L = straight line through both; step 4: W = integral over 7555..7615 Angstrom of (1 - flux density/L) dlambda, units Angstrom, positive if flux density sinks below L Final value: 2.7 Angstrom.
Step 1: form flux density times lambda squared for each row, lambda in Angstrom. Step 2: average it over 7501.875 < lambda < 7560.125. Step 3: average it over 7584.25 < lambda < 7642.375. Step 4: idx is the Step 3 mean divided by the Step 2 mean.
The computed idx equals 0.97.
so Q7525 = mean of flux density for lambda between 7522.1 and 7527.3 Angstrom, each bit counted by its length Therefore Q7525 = 1.49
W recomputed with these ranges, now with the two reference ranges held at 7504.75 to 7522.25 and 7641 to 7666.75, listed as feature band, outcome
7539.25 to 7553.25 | -0.4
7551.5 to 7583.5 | 1.1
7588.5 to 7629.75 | 3.8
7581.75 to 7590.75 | 0.6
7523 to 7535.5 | 0.3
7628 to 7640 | 0.5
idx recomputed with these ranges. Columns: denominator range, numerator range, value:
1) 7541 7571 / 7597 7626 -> 0.94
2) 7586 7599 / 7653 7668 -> 1.05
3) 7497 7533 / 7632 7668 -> 1.09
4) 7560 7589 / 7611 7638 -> 0.99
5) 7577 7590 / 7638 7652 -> 1.18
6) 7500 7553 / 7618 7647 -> 1.04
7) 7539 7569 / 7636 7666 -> 1.05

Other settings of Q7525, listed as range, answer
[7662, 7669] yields 1.58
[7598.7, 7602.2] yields 1.48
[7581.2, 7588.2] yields 1.6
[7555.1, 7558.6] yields 1.62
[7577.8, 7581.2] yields 1.61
